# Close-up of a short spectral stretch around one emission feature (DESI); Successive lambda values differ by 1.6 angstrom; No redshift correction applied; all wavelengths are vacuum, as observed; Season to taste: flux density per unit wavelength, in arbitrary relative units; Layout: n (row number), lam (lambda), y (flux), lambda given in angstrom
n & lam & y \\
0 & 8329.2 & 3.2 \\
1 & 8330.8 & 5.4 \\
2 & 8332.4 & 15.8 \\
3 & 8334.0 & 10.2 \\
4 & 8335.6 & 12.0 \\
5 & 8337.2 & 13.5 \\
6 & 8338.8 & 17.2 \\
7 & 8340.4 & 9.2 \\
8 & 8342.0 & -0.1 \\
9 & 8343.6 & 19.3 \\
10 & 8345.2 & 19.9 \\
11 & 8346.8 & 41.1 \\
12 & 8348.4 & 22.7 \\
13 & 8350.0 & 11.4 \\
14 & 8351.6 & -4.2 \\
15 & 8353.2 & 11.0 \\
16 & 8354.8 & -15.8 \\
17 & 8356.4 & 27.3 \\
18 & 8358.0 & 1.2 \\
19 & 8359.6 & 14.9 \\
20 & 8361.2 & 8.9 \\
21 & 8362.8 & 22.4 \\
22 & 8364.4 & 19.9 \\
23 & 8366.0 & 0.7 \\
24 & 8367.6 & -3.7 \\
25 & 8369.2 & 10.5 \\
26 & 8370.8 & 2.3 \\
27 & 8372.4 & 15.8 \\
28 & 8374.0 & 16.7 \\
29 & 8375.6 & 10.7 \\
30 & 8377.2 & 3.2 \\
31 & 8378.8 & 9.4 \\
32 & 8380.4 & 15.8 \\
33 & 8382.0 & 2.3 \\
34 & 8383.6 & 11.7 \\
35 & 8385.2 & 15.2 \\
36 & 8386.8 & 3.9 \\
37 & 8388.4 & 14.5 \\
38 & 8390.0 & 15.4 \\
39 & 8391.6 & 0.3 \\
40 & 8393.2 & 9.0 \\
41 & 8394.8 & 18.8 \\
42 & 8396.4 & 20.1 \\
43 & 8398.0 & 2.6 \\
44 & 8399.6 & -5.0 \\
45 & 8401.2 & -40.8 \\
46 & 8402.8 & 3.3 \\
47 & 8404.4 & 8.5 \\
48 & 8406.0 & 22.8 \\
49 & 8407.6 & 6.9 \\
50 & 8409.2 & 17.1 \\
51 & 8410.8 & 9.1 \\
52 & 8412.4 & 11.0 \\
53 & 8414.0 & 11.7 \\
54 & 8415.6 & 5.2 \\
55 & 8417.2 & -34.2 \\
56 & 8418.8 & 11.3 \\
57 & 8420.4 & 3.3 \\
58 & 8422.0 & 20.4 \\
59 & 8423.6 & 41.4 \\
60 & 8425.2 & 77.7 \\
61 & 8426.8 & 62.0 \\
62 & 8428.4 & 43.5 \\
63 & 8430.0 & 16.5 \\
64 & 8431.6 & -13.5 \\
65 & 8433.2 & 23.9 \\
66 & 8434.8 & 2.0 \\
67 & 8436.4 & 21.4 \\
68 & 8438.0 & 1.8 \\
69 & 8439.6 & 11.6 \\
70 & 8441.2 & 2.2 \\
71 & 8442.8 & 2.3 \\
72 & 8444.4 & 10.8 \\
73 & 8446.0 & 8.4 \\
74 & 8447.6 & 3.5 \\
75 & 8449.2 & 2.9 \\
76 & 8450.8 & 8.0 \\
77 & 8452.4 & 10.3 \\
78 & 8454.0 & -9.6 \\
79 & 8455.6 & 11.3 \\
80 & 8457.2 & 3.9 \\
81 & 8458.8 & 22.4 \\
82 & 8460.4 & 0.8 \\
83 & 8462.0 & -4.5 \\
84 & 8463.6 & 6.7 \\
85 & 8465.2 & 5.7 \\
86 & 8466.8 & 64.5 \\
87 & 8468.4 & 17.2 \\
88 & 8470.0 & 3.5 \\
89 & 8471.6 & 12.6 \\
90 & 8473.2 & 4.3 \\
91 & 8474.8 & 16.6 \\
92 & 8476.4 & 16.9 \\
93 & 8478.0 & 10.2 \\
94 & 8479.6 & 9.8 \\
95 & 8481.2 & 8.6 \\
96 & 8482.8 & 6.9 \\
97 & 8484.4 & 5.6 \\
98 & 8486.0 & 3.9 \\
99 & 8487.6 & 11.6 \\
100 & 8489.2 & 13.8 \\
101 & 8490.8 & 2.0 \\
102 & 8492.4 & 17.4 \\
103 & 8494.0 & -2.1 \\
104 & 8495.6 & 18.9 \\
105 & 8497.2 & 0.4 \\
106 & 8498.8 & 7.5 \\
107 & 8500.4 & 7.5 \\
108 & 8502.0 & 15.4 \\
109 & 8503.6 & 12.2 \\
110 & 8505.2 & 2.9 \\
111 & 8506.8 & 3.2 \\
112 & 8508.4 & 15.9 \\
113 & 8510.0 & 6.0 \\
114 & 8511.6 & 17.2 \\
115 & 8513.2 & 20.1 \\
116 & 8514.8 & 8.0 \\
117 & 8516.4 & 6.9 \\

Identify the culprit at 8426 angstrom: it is H-gamma 4340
